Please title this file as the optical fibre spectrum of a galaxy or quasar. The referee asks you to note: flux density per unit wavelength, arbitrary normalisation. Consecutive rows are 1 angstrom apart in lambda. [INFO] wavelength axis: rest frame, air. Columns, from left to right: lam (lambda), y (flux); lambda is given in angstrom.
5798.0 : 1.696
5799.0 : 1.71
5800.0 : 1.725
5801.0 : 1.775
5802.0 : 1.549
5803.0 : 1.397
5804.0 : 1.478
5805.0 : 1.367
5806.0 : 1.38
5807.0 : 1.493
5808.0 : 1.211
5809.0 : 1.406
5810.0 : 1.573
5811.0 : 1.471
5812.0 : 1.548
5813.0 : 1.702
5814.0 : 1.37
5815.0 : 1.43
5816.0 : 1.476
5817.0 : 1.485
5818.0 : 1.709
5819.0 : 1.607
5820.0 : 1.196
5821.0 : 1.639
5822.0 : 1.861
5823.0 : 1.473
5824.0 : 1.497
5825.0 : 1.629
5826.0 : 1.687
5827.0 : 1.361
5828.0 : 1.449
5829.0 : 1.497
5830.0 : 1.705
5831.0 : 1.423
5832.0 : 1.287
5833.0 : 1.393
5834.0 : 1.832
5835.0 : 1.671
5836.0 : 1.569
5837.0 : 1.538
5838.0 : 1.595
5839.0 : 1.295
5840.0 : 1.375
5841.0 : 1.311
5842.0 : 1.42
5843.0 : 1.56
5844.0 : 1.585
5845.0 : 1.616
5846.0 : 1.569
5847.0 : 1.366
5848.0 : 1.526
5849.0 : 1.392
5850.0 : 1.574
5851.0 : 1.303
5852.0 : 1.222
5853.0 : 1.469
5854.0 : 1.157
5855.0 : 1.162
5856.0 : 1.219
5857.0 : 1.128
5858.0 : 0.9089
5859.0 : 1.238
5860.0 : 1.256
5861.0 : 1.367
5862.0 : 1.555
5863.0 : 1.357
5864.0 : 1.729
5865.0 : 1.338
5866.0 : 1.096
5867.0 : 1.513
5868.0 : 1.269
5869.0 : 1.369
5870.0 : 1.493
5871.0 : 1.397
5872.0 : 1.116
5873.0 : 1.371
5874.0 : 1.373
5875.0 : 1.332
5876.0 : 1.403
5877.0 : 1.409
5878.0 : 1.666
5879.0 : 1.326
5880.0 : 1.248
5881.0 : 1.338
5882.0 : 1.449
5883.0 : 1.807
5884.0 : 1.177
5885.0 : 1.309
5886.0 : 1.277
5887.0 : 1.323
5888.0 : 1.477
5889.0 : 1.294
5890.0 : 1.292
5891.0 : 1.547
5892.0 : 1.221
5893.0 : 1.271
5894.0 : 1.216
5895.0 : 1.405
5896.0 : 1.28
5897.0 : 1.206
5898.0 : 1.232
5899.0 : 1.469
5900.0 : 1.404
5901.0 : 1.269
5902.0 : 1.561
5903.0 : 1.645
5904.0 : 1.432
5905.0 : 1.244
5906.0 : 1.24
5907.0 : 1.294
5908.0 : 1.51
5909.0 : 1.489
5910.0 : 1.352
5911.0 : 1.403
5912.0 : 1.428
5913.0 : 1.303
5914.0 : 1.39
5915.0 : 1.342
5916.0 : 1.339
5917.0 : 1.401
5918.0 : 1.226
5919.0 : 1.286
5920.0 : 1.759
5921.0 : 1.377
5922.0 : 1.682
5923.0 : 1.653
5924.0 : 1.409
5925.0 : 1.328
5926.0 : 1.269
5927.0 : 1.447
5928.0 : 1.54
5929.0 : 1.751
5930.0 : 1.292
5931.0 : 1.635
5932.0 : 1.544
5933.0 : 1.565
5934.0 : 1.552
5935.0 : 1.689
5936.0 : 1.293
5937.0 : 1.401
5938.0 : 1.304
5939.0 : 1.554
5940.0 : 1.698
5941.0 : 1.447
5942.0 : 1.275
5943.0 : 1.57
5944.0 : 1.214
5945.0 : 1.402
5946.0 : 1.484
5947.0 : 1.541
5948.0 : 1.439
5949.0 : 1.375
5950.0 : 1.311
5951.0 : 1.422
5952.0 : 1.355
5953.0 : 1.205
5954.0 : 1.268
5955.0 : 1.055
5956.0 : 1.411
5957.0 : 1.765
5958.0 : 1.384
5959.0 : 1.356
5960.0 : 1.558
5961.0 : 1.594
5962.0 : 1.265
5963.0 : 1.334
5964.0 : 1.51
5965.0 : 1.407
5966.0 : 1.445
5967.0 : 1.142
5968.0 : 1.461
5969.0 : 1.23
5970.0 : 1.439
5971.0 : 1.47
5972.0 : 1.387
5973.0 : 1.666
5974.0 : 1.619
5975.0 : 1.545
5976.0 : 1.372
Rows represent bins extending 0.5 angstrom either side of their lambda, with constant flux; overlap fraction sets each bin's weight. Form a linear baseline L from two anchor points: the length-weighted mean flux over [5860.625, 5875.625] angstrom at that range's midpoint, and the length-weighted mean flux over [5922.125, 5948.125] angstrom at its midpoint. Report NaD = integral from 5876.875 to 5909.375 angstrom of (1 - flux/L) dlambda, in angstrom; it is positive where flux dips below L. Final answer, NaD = 0.97 angstrom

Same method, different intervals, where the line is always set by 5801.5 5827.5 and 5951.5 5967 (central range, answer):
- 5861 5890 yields 1.4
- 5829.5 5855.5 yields 0.3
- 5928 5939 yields -0.8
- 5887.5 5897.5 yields 0.8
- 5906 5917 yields 0.3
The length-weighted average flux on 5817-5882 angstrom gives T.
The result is 1.43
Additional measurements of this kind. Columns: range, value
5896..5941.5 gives 1.44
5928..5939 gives 1.51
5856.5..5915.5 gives 1.36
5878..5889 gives 1.38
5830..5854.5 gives 1.47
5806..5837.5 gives 1.52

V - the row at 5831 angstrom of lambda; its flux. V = 1.423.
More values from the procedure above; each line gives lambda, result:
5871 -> 1.397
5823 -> 1.473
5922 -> 1.682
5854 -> 1.157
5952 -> 1.355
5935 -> 1.689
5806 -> 1.38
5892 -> 1.221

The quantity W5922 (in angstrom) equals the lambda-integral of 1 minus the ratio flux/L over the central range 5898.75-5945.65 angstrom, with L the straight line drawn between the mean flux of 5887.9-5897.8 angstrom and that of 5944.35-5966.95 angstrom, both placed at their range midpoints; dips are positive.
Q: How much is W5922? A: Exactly -3.1 angstrom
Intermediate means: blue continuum 1.31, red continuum 1.4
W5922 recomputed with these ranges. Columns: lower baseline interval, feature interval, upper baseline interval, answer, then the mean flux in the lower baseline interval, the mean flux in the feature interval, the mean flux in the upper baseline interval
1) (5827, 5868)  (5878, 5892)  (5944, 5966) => 0.3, 1.41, 1.38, 1.4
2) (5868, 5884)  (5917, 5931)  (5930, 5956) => -0.5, 1.4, 1.47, 1.42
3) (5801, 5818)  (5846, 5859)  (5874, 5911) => 1.2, 1.48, 1.29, 1.37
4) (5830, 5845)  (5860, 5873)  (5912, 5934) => 0.9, 1.5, 1.38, 1.46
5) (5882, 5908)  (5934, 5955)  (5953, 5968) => -0.4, 1.36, 1.41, 1.39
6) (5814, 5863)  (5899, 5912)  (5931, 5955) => 0.3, 1.45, 1.41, 1.43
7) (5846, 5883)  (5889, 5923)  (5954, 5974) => 0.0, 1.35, 1.38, 1.42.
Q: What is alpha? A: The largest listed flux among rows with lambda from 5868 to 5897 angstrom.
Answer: 1.807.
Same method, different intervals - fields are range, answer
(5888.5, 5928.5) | 1.759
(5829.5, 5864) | 1.832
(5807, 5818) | 1.709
